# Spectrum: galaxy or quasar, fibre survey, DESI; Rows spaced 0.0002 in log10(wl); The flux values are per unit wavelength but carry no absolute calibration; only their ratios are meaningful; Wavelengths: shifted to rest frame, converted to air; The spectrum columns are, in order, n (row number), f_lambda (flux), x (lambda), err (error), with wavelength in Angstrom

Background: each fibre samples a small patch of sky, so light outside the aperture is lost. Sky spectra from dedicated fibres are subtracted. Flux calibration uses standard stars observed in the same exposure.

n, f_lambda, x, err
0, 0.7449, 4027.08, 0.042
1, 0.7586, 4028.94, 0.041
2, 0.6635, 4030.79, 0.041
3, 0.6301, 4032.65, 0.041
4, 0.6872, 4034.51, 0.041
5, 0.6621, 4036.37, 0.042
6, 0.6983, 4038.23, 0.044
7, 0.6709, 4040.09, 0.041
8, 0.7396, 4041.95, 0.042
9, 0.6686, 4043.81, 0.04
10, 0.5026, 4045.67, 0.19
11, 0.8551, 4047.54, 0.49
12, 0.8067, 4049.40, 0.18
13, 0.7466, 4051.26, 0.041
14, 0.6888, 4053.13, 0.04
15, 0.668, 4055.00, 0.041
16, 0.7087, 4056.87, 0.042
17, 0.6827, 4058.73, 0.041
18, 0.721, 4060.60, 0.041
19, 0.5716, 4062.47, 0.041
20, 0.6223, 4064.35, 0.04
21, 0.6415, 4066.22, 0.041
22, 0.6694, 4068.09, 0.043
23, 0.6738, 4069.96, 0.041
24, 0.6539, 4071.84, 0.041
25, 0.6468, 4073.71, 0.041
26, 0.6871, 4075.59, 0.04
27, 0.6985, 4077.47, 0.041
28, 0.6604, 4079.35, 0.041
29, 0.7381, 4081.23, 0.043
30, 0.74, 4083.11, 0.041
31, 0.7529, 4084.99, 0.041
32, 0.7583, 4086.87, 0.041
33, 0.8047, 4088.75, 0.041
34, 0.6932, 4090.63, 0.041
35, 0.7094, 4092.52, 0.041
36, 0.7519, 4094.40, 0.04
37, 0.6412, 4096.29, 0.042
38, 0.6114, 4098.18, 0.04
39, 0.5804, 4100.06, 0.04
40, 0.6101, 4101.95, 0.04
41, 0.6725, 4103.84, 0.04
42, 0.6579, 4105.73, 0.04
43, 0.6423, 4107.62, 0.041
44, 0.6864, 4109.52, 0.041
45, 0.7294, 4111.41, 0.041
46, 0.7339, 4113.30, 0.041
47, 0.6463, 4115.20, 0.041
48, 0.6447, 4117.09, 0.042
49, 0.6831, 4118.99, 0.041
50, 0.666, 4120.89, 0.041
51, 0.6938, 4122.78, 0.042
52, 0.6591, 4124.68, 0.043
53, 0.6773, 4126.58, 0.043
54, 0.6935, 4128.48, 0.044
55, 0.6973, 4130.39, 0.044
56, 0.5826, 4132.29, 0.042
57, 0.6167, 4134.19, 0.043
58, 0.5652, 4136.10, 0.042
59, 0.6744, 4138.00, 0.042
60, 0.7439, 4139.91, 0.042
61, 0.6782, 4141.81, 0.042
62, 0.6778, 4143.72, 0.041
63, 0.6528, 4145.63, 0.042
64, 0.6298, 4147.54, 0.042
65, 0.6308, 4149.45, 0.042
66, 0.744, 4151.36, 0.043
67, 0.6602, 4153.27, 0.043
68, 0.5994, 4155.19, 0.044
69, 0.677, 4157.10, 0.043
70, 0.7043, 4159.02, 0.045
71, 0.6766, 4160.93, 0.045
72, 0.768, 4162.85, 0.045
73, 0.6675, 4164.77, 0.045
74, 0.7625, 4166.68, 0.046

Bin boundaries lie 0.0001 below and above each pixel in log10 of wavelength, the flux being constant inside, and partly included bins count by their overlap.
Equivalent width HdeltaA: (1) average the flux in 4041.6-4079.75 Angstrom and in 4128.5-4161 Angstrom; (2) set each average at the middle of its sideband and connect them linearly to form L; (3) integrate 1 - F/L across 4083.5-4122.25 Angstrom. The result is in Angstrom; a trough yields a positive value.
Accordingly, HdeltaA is -0.8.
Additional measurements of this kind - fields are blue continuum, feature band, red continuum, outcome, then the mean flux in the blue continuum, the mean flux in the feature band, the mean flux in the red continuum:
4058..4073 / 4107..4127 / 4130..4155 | -0.74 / 0.654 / 0.679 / 0.655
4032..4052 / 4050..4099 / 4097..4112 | -1.48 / 0.698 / 0.691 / 0.647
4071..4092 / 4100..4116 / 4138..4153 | 0.72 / 0.712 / 0.667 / 0.679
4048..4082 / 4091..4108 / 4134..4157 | 0.47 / 0.685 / 0.655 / 0.658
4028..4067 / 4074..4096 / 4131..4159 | -1.58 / 0.686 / 0.722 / 0.655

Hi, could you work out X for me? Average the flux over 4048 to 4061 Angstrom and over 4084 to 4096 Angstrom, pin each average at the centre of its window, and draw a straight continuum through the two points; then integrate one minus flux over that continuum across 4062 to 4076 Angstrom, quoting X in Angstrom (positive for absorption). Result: 1.6 Angstrom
